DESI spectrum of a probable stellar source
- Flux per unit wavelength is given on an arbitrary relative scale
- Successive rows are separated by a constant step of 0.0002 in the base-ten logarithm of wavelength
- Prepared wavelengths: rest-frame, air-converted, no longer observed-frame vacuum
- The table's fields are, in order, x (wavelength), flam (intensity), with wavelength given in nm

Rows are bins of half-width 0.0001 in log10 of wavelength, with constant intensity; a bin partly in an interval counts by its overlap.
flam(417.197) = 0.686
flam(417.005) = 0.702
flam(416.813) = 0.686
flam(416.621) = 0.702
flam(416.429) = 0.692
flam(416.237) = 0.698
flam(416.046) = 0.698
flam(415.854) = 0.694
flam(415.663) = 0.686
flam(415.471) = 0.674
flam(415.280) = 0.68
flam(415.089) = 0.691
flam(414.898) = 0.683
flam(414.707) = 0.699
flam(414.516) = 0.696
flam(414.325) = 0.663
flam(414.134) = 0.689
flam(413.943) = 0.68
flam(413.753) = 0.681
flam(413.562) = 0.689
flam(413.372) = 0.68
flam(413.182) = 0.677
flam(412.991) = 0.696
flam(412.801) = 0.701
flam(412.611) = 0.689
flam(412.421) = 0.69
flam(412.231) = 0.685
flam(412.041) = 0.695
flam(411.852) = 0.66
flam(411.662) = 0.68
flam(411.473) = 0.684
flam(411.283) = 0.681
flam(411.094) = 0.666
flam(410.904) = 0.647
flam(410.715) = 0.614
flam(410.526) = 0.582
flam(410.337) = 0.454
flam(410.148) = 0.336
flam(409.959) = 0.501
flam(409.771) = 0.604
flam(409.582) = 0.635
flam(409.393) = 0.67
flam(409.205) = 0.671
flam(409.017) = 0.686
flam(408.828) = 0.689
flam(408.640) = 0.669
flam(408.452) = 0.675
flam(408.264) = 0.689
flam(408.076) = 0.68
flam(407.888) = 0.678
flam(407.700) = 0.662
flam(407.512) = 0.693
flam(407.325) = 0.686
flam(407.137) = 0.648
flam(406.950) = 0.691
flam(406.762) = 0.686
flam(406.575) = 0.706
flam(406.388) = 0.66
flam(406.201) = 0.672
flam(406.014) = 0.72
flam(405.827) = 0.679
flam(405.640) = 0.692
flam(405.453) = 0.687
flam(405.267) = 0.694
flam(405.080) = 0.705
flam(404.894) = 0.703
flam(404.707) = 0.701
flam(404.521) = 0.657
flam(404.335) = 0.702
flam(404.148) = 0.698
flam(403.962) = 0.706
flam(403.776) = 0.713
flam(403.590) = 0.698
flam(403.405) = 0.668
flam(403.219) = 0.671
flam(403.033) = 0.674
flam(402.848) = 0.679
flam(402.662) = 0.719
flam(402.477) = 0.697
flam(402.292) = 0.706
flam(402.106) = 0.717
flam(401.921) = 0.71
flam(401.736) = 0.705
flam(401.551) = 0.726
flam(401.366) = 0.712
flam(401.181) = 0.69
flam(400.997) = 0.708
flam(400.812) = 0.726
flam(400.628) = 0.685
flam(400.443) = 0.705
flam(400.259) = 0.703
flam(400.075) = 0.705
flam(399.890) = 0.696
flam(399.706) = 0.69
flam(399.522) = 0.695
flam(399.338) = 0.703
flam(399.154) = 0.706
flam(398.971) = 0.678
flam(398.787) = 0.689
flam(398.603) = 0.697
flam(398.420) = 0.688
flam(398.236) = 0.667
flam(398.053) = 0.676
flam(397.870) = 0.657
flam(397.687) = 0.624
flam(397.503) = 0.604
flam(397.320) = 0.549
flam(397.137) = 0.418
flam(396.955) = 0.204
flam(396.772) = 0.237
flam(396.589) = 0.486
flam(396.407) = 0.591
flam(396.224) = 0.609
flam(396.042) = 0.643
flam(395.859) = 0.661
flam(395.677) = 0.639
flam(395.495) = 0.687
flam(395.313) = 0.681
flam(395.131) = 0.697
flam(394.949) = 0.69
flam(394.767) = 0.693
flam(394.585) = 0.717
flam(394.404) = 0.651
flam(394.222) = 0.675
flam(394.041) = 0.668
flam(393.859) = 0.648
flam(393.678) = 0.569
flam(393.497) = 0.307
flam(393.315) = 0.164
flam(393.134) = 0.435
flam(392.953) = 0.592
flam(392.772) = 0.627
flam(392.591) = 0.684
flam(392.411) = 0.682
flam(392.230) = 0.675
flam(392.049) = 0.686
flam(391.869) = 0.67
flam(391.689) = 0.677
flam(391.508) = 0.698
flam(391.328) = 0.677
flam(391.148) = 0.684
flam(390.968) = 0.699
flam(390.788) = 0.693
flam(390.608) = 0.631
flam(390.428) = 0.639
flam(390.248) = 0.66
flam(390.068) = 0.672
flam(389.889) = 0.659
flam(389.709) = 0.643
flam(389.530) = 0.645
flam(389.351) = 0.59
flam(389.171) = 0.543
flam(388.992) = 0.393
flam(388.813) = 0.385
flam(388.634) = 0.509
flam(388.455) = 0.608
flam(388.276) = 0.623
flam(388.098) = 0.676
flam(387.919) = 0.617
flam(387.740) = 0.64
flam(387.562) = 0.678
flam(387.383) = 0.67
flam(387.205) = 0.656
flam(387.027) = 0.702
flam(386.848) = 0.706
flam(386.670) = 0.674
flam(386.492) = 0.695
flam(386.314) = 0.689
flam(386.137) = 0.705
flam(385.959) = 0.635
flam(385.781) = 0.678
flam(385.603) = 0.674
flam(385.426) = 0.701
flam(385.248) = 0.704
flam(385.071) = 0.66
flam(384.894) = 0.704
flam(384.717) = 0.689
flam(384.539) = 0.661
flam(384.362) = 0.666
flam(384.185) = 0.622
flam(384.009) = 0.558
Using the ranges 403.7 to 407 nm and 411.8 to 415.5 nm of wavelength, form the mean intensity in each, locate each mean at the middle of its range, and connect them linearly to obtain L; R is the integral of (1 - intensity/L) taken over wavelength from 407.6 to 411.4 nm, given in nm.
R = 0.35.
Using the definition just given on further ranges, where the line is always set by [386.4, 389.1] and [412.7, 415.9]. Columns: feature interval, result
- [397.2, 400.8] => -0.16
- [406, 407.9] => -0.04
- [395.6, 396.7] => 0.07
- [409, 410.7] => 0.27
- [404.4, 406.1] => -0.08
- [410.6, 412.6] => 0.02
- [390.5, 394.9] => 0.04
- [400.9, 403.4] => -0.18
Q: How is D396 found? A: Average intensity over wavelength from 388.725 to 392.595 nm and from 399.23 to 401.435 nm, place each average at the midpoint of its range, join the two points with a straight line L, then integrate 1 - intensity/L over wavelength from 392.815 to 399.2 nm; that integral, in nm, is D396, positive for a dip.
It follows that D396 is 0.799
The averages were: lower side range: 0.635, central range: 0.588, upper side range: 0.701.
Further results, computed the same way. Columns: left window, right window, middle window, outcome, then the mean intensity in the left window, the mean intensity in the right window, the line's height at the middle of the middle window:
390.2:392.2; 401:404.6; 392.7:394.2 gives 0.38 nm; 0.674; 0.698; 0.679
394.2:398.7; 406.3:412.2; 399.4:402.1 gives -0.38 nm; 0.605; 0.645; 0.618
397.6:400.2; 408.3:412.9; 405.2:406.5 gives -0.06 nm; 0.684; 0.637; 0.656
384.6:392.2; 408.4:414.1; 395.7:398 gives 0.42 nm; 0.649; 0.646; 0.648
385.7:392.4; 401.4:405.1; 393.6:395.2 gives -0.01 nm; 0.643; 0.698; 0.664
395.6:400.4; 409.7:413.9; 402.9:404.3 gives -0.15 nm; 0.613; 0.637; 0.623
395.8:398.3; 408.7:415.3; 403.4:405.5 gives -0.35 nm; 0.542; 0.652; 0.596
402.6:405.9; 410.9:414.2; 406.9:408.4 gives 0.02 nm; 0.691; 0.682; 0.688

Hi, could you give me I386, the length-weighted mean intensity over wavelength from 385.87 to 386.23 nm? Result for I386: 0.671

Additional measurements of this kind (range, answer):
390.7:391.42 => 0.689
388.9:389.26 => 0.468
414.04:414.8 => 0.686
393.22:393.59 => 0.24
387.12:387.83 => 0.661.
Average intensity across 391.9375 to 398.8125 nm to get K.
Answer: 0.593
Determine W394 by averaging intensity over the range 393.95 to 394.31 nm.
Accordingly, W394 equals 0.672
